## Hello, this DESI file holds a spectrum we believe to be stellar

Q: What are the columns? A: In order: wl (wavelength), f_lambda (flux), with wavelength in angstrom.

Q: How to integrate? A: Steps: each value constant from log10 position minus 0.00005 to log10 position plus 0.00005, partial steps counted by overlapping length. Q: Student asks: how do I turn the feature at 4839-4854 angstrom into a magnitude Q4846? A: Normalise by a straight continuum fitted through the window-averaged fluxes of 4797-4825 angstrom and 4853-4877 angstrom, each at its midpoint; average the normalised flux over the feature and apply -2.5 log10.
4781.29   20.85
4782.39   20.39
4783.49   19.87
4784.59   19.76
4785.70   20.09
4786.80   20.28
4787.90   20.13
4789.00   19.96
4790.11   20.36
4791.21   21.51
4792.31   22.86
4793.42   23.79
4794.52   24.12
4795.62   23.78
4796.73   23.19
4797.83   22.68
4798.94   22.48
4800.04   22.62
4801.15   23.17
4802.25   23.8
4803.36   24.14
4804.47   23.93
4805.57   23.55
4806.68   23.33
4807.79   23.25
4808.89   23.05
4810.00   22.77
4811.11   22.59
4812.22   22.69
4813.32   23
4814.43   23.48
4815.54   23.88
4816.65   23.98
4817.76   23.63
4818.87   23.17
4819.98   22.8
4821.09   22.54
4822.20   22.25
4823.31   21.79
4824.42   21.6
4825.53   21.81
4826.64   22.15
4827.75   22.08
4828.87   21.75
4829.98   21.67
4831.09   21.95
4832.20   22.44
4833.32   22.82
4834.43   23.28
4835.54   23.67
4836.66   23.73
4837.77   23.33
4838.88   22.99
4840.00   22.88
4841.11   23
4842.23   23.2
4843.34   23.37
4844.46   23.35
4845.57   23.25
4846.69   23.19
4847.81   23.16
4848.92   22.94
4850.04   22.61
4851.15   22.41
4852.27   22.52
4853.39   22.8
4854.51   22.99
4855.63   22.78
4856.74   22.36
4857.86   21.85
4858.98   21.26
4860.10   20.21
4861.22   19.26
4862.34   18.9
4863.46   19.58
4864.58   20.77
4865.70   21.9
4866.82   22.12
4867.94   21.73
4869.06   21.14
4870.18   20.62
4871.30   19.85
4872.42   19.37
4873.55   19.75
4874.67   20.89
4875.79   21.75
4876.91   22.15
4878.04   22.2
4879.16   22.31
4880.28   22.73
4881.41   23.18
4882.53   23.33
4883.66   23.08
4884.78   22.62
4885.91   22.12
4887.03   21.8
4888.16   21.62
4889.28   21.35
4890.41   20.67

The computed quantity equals -0.059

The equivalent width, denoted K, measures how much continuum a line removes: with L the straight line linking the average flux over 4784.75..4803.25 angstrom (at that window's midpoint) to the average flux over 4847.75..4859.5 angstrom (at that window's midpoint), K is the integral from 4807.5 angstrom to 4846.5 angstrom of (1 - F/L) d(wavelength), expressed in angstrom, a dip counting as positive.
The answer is -0.8 angstrom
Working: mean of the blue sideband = 22.2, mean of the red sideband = 22.5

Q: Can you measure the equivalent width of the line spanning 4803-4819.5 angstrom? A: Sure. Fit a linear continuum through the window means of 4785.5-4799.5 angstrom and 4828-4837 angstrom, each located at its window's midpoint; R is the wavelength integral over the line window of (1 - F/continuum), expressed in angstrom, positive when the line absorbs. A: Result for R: -0.8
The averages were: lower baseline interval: 22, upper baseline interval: 22.6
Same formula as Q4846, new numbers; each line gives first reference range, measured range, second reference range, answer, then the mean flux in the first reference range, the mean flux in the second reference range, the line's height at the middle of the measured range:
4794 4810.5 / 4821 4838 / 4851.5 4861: 0.01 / 23.3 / 22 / 22.6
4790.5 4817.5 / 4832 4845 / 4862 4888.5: -0.04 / 23.2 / 21.5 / 22.4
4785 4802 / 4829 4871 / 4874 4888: 0.00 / 22.1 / 22.3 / 22.2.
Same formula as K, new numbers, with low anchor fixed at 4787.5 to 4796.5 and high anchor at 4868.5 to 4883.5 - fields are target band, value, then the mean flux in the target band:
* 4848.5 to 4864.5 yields 0.1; 21.6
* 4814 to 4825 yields -0.5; 22.9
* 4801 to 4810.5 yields -0.6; 23.5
